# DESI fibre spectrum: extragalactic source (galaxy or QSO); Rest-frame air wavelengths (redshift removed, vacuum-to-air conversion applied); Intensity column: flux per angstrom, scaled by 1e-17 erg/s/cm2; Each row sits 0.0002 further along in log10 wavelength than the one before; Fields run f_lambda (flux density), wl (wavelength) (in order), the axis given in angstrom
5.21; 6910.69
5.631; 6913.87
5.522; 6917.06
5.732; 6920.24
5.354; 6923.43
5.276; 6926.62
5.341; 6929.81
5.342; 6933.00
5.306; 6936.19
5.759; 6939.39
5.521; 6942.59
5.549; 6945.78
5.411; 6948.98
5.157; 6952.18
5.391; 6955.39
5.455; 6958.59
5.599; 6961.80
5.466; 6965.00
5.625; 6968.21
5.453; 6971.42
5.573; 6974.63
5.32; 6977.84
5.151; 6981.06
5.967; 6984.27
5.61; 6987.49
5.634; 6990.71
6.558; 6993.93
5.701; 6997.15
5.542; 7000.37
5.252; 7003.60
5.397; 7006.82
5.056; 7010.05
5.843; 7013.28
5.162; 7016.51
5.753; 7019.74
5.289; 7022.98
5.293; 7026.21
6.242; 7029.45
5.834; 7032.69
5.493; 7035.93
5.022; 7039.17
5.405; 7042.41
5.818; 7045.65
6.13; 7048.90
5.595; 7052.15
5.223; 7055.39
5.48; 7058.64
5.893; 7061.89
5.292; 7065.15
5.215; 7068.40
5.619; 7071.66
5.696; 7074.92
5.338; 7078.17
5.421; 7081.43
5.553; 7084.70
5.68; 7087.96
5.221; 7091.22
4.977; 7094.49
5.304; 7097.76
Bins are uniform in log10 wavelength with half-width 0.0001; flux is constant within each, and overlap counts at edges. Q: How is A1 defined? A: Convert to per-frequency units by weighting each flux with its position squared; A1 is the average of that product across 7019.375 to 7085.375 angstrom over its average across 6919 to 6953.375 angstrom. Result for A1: 1.06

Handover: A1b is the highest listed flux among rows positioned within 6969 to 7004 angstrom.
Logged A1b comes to 6.558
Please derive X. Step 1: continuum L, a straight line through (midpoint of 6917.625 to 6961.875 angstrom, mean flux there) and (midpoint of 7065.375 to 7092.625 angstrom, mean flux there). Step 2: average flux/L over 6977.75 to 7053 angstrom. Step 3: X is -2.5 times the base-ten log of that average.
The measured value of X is -0.03 mag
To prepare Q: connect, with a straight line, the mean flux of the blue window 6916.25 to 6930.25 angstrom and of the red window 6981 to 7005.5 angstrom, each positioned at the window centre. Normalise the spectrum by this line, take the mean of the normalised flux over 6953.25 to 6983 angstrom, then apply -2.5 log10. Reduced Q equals 0.033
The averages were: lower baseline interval 5.45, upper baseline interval 5.71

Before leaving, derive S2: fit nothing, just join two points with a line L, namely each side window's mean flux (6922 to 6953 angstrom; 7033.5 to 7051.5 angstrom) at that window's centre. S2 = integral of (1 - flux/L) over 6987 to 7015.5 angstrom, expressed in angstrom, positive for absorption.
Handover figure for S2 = -0.5 angstrom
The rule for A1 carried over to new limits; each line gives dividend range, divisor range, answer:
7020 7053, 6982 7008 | 1.00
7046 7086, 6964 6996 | 1.01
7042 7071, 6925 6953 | 1.06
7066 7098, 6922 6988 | 1.03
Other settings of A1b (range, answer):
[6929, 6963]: 5.759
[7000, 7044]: 6.242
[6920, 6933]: 5.732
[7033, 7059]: 6.13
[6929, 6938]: 5.342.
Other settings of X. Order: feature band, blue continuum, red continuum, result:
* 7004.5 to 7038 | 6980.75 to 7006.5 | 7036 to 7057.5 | 0.02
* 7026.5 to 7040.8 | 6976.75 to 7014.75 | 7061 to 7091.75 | -0.01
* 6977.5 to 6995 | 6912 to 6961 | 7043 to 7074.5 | -0.04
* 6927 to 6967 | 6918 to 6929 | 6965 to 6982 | 0.00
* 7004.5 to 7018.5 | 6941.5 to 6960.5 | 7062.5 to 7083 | 0.01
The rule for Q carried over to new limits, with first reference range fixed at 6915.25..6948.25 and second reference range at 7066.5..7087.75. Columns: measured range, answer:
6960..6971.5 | -0.01 mag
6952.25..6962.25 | 0.01 mag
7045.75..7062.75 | -0.04 mag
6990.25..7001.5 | -0.08 mag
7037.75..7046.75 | 0.02 mag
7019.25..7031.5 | -0.03 mag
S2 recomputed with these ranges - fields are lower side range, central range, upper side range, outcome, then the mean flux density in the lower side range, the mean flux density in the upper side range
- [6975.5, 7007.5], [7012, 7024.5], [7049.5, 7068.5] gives 0.2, 5.62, 5.51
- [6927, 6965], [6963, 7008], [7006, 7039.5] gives -1.0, 5.44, 5.51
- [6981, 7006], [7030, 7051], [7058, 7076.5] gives -0.2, 5.7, 5.53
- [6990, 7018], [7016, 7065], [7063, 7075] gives -0.7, 5.57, 5.44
